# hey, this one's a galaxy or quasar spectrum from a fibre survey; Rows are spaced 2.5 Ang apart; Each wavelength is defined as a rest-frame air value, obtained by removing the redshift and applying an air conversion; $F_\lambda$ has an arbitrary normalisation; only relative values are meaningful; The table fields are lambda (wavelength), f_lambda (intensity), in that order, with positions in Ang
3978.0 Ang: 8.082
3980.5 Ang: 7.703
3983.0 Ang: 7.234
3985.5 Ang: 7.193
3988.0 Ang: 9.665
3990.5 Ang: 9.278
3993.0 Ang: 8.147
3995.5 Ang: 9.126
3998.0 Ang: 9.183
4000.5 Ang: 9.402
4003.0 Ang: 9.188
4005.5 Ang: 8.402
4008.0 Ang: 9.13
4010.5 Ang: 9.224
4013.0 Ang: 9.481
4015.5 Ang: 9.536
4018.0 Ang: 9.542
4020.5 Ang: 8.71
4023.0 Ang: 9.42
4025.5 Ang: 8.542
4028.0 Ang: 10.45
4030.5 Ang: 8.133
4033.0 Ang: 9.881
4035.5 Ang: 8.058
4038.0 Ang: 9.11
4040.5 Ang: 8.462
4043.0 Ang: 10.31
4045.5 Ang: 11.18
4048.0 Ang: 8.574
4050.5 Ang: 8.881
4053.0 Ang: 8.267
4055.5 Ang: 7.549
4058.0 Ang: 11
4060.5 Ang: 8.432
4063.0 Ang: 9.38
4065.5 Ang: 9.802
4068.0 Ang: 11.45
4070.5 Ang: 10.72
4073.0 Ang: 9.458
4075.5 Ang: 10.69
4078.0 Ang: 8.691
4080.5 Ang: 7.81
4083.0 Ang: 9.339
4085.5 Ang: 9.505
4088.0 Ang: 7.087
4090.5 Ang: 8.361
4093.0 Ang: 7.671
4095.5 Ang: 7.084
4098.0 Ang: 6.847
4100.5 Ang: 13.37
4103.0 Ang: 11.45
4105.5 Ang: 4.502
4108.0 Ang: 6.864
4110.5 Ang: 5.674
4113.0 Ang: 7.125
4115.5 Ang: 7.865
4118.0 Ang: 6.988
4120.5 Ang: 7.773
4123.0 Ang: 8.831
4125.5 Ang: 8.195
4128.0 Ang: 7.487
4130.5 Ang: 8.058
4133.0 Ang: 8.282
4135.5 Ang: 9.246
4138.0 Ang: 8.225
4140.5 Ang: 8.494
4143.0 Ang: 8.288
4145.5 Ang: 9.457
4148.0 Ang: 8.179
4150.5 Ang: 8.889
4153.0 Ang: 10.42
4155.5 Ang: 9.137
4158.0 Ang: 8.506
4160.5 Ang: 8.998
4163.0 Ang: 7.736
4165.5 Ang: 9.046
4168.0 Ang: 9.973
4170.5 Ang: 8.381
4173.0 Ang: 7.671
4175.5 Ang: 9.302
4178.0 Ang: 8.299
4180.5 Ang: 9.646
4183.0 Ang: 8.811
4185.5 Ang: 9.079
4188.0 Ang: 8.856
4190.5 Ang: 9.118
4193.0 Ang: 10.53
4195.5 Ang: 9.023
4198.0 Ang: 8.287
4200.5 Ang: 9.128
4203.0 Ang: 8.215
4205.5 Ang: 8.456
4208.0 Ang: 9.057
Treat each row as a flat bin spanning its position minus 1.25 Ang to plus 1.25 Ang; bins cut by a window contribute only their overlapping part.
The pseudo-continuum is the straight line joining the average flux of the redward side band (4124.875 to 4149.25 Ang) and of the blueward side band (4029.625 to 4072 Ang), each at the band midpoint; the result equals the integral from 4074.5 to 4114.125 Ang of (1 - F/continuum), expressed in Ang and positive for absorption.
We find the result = 2.9 Ang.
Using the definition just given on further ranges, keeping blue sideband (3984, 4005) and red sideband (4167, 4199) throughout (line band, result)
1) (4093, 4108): 0.87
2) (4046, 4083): -1.92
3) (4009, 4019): -0.63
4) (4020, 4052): -1.16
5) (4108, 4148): 4.41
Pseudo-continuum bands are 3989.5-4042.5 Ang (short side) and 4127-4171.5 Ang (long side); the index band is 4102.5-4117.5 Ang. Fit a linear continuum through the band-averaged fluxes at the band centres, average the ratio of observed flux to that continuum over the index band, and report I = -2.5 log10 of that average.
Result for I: 0.25 mag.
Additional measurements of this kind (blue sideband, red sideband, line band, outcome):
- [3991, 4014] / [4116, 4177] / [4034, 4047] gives -0.06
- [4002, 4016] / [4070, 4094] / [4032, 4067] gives -0.03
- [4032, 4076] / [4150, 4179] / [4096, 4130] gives 0.16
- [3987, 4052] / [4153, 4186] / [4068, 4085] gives -0.06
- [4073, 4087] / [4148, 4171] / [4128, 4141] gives 0.09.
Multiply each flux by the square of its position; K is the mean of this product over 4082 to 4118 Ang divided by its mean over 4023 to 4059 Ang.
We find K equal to 0.90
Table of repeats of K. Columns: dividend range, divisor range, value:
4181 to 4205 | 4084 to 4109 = 1.14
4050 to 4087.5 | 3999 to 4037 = 1.05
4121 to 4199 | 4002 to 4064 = 1.02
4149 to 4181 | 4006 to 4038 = 1.04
